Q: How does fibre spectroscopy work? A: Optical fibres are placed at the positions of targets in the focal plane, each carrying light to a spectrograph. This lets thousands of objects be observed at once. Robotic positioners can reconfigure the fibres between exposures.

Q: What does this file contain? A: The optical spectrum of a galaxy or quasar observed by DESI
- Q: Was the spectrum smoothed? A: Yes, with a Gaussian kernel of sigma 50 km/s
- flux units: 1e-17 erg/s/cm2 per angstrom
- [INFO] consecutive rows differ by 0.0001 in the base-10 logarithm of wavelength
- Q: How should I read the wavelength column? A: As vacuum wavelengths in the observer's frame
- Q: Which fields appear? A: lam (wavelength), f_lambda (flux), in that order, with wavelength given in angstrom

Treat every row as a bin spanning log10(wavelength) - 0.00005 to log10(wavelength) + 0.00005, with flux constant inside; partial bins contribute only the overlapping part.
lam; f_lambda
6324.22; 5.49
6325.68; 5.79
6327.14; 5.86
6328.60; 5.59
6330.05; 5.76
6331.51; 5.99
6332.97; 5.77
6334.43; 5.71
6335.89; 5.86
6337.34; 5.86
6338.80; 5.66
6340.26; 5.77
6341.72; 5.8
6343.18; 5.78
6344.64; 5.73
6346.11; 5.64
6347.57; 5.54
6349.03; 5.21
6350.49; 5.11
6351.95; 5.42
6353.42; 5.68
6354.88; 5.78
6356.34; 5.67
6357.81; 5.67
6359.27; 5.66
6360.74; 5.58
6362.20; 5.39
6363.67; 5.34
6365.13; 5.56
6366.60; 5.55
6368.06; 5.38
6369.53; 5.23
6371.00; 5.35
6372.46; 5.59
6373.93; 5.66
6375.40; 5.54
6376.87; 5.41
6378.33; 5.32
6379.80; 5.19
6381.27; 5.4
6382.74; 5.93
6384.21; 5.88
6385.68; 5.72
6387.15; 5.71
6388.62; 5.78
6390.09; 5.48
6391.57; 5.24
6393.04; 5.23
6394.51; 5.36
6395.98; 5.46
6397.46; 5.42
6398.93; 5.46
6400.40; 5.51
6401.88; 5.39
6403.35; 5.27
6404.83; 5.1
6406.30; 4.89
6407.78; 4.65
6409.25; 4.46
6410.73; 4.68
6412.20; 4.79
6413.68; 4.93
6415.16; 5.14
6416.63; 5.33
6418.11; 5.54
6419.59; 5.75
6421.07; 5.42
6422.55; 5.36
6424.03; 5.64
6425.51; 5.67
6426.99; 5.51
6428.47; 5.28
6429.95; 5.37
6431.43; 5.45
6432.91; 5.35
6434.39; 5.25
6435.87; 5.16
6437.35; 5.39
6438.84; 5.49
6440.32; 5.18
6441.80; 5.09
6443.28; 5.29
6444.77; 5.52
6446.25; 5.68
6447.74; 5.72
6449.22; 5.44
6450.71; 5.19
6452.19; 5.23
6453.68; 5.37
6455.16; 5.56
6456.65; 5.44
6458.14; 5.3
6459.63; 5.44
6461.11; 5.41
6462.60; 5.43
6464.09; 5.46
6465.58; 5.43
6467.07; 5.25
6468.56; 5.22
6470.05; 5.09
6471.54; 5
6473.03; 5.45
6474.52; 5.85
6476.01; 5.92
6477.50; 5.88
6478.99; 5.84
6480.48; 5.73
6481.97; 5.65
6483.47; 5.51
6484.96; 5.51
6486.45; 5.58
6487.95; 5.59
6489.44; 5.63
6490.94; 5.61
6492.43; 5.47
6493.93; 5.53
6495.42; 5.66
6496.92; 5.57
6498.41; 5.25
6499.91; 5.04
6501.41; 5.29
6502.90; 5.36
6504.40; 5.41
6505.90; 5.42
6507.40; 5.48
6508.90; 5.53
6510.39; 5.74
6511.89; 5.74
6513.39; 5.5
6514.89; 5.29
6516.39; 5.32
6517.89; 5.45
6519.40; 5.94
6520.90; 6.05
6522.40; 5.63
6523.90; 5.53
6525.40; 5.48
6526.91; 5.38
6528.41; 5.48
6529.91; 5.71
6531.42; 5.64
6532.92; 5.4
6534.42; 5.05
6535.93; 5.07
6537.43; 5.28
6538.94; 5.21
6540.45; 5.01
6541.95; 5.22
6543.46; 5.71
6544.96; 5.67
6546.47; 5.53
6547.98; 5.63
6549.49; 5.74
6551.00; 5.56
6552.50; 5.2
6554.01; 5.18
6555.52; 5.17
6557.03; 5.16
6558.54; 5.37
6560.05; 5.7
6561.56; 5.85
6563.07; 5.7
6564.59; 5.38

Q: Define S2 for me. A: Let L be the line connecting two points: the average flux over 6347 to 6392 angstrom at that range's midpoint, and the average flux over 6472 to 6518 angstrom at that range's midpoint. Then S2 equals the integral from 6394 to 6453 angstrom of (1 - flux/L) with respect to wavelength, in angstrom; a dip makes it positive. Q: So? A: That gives 2.5 angstrom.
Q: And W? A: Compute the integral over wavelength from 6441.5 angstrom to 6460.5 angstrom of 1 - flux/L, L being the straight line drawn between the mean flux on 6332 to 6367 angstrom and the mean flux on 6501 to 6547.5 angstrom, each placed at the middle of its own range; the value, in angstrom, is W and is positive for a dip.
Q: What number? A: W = 0.4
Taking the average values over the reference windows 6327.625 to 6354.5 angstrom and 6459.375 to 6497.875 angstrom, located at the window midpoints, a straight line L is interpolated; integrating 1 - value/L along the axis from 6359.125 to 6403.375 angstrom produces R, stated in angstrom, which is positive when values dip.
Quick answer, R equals 1.1 angstrom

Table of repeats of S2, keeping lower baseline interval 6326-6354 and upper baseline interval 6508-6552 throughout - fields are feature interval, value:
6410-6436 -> 1.3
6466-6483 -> 0.1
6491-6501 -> 0.2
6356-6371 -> 0.4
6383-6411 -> 1.5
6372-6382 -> 0.3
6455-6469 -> 0.4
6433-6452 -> 0.7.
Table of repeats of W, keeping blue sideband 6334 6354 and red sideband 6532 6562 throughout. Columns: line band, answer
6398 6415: 1.6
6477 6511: -0.5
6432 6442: 0.4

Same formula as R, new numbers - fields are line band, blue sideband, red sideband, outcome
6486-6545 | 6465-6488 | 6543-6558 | 0.2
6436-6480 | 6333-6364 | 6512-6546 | 0.7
